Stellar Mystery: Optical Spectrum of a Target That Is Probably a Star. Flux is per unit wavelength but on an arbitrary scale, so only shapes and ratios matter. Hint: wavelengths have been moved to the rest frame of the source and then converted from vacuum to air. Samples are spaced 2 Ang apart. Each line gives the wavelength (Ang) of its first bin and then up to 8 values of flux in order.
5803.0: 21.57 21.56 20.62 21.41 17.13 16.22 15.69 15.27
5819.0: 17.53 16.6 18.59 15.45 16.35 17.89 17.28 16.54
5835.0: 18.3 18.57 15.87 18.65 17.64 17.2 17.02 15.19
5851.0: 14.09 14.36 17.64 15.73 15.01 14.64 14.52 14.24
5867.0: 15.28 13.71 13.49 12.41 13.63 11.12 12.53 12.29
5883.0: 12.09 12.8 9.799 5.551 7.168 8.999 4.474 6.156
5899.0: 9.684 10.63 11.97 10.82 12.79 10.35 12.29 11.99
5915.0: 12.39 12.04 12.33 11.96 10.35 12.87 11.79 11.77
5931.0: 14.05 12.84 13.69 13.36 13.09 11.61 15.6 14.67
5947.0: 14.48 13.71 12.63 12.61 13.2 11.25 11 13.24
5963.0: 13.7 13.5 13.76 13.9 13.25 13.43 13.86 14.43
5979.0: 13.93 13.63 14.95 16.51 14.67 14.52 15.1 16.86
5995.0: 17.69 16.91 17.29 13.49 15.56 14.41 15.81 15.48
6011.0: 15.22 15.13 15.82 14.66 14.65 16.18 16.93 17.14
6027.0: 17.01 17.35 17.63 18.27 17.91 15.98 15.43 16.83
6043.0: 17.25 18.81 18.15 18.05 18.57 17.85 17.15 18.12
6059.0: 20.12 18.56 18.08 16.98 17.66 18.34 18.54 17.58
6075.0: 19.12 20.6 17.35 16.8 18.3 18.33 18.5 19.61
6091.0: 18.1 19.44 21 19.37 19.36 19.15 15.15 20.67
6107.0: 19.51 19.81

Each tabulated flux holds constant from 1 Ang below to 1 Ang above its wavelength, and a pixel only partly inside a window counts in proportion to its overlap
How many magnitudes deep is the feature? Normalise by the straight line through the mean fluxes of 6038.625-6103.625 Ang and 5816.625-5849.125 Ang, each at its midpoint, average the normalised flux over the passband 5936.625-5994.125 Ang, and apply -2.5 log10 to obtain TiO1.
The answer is 0.27 mag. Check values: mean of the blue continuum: 17.1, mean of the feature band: 13.8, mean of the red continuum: 18.3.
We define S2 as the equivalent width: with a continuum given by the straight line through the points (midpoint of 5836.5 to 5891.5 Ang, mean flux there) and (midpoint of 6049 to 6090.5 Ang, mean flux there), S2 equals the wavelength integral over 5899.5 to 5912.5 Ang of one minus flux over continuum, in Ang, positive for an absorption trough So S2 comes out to 3.03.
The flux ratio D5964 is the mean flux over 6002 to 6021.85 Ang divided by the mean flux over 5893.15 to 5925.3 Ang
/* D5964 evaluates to 1.43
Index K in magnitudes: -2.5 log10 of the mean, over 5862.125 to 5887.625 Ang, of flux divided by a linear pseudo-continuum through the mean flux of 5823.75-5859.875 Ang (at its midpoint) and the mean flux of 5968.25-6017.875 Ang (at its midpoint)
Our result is 0.248 mag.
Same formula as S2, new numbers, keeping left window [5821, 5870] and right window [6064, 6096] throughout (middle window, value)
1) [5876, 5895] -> 7.62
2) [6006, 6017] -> 1.50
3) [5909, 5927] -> 5.34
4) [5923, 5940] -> 4.28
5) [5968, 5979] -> 2.33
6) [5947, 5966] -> 4.90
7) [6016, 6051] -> 2.07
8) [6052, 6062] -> -0.04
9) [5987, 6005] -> 1.96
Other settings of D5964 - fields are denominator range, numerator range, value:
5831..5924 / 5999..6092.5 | 1.33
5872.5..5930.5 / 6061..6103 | 1.70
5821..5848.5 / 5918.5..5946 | 0.74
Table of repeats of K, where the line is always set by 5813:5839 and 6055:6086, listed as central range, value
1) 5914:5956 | 0.33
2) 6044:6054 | -0.01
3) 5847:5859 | 0.10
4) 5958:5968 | 0.33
